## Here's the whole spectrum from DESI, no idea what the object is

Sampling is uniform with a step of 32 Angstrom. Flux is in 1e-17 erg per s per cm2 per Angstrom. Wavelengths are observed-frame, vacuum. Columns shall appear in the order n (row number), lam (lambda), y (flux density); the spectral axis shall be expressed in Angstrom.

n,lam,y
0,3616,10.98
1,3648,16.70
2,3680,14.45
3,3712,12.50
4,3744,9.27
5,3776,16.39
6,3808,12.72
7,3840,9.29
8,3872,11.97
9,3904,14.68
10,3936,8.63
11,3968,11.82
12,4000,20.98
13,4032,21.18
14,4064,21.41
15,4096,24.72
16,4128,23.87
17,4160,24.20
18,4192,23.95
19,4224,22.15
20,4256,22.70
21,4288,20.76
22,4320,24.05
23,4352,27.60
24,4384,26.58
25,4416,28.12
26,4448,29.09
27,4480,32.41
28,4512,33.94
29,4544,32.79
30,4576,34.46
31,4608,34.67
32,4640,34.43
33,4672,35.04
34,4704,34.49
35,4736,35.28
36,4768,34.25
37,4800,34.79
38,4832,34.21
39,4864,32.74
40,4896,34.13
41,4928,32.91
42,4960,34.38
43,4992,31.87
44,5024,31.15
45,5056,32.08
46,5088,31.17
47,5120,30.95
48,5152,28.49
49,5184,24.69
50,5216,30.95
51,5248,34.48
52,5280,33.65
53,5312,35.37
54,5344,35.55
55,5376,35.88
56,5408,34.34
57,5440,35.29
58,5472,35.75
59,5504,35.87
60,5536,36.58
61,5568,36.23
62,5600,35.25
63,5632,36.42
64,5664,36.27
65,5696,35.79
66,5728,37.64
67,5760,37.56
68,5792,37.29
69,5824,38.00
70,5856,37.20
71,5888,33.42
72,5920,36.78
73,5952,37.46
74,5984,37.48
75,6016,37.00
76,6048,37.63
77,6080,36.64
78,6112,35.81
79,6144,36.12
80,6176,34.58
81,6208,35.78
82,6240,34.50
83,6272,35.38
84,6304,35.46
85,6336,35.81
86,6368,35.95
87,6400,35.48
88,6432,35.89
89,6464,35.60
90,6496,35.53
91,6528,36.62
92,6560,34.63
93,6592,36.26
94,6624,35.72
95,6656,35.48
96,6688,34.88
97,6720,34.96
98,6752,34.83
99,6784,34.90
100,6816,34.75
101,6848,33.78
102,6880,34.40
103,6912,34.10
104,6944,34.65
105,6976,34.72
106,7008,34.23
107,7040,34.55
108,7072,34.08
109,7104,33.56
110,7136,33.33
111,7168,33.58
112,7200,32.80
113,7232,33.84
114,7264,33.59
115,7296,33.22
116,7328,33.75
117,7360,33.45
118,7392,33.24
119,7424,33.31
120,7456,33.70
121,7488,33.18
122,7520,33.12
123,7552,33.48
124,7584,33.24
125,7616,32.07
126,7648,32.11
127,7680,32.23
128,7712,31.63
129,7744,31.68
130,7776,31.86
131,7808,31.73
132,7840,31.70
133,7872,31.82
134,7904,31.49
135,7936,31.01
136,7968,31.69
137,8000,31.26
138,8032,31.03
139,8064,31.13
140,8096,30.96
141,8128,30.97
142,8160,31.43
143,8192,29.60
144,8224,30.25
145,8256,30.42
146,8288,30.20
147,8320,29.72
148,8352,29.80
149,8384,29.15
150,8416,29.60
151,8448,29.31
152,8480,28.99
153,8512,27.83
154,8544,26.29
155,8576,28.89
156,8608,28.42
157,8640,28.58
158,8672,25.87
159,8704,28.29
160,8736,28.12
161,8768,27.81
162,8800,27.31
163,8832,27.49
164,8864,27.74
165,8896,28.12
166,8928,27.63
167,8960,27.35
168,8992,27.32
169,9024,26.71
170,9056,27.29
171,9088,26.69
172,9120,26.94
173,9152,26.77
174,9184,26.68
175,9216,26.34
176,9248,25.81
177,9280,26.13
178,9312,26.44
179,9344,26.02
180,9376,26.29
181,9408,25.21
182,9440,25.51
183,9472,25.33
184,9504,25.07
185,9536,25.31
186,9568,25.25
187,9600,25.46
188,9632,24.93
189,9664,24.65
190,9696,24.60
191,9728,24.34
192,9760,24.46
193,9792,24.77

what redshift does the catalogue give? 0.00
